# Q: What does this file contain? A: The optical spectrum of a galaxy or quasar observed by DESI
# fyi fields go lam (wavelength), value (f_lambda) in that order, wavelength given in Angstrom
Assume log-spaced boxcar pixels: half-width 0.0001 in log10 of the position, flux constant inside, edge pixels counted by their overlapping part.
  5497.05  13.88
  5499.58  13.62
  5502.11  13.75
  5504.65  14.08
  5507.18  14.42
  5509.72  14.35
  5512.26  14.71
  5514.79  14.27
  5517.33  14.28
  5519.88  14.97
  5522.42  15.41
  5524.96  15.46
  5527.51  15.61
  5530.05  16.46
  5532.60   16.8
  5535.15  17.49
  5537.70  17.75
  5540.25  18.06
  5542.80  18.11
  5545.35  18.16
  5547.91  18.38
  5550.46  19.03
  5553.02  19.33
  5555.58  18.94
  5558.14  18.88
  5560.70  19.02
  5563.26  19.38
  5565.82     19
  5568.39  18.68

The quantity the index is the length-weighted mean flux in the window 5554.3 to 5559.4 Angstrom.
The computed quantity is 18.9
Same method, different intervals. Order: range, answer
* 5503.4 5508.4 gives 14.3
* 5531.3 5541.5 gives 17.5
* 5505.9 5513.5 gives 14.5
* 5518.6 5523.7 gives 15.2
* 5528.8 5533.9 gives 16.6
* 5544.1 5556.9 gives 18.8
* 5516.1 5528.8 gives 15.1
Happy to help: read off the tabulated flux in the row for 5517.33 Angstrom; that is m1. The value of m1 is 14.28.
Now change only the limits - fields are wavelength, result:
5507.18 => 14.42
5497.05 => 13.88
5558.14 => 18.88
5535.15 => 17.49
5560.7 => 19.02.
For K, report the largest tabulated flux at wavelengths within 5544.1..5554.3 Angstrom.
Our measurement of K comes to 19.33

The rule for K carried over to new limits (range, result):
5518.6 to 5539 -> 17.75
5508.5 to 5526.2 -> 15.46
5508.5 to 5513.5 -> 14.71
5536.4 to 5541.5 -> 18.06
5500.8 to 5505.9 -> 14.08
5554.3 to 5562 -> 19.02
